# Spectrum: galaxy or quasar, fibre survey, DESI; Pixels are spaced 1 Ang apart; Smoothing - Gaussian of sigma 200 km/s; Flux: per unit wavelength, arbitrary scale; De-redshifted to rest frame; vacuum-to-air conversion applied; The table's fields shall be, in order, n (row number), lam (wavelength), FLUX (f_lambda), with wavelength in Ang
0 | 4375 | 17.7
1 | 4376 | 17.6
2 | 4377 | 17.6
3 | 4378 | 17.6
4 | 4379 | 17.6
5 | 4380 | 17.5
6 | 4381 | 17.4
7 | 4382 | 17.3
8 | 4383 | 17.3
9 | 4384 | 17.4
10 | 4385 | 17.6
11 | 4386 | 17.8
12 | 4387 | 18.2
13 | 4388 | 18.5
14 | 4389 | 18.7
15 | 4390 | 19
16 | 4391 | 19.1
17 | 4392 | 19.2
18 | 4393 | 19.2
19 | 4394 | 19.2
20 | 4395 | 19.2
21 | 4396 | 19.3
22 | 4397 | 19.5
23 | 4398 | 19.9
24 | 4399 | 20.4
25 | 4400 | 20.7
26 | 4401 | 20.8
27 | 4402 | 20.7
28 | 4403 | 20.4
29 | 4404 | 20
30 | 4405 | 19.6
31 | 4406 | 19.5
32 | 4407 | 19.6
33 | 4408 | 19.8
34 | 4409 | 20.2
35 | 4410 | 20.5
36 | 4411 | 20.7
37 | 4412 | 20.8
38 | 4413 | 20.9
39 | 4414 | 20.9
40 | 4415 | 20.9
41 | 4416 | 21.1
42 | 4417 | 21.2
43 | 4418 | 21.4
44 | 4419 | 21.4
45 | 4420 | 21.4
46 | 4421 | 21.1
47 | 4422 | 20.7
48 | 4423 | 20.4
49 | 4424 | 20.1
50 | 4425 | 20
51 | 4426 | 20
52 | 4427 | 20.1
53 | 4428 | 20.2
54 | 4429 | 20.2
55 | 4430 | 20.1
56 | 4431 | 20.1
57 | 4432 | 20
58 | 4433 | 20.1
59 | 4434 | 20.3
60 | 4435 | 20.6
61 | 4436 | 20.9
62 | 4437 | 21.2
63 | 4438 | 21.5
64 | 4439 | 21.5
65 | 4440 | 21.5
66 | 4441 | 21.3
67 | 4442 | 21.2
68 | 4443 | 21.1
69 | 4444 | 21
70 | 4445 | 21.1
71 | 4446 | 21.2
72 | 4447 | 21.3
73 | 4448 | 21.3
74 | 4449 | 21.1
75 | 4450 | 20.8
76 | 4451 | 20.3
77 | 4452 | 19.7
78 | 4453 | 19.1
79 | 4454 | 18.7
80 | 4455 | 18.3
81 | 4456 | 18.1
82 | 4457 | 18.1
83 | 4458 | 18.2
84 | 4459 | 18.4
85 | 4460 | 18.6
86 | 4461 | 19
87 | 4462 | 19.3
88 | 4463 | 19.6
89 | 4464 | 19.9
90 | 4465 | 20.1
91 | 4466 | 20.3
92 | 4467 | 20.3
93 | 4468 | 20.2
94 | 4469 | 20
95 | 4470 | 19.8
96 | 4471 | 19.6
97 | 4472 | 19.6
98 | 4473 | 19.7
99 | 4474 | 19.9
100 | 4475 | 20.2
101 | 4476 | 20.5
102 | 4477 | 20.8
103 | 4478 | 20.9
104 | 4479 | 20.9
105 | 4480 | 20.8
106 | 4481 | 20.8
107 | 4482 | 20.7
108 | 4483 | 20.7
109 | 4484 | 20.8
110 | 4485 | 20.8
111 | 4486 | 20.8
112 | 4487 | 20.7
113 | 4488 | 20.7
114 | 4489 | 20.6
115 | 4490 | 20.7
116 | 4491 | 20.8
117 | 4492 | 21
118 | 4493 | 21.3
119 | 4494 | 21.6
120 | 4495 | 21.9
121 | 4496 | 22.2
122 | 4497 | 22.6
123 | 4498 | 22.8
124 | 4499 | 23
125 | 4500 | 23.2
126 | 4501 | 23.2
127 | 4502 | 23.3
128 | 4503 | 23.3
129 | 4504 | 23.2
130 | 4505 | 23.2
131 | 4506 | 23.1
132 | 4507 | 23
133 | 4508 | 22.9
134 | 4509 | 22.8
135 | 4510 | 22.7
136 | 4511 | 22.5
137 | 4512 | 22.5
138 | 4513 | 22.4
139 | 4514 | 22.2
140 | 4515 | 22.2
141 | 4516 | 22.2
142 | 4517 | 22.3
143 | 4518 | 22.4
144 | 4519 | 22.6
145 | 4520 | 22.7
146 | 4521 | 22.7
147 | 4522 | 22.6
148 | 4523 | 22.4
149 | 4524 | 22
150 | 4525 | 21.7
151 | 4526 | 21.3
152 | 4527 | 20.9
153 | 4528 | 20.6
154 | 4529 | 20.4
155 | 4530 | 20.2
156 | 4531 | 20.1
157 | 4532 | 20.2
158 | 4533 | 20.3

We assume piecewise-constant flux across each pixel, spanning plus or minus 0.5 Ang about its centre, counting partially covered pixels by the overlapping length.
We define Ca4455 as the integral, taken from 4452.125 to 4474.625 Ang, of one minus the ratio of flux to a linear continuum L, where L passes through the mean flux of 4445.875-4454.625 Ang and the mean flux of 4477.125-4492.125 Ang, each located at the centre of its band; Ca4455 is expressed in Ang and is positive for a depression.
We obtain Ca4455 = 1.3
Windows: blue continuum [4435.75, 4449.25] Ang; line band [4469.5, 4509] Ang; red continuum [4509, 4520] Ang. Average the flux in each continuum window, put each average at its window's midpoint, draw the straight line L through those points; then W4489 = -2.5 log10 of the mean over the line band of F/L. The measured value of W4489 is 0.03 mag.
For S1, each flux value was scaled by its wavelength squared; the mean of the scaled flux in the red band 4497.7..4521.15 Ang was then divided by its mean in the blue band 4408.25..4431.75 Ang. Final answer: 1.1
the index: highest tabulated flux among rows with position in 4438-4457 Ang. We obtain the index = 21.5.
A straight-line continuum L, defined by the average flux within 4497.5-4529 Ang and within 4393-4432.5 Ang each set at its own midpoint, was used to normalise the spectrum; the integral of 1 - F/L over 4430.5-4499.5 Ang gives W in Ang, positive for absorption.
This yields 3.12 Ang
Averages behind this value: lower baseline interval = 20.3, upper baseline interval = 22.5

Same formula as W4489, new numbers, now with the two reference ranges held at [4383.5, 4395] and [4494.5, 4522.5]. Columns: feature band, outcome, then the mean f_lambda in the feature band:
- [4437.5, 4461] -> 0.027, 20.1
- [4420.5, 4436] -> -0.020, 20.3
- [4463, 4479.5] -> 0.066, 20.2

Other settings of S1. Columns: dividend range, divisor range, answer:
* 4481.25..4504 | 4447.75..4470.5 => 1.13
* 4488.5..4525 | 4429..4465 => 1.14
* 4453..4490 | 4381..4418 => 1.05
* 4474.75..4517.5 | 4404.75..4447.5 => 1.09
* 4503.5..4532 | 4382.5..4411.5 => 1.20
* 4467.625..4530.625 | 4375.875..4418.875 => 1.17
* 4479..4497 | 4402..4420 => 1.06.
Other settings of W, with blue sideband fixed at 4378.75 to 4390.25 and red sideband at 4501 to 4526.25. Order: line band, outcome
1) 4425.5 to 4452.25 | -1.21 Ang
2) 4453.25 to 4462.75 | 0.92 Ang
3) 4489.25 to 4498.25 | 0.11 Ang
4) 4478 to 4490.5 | 0.44 Ang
